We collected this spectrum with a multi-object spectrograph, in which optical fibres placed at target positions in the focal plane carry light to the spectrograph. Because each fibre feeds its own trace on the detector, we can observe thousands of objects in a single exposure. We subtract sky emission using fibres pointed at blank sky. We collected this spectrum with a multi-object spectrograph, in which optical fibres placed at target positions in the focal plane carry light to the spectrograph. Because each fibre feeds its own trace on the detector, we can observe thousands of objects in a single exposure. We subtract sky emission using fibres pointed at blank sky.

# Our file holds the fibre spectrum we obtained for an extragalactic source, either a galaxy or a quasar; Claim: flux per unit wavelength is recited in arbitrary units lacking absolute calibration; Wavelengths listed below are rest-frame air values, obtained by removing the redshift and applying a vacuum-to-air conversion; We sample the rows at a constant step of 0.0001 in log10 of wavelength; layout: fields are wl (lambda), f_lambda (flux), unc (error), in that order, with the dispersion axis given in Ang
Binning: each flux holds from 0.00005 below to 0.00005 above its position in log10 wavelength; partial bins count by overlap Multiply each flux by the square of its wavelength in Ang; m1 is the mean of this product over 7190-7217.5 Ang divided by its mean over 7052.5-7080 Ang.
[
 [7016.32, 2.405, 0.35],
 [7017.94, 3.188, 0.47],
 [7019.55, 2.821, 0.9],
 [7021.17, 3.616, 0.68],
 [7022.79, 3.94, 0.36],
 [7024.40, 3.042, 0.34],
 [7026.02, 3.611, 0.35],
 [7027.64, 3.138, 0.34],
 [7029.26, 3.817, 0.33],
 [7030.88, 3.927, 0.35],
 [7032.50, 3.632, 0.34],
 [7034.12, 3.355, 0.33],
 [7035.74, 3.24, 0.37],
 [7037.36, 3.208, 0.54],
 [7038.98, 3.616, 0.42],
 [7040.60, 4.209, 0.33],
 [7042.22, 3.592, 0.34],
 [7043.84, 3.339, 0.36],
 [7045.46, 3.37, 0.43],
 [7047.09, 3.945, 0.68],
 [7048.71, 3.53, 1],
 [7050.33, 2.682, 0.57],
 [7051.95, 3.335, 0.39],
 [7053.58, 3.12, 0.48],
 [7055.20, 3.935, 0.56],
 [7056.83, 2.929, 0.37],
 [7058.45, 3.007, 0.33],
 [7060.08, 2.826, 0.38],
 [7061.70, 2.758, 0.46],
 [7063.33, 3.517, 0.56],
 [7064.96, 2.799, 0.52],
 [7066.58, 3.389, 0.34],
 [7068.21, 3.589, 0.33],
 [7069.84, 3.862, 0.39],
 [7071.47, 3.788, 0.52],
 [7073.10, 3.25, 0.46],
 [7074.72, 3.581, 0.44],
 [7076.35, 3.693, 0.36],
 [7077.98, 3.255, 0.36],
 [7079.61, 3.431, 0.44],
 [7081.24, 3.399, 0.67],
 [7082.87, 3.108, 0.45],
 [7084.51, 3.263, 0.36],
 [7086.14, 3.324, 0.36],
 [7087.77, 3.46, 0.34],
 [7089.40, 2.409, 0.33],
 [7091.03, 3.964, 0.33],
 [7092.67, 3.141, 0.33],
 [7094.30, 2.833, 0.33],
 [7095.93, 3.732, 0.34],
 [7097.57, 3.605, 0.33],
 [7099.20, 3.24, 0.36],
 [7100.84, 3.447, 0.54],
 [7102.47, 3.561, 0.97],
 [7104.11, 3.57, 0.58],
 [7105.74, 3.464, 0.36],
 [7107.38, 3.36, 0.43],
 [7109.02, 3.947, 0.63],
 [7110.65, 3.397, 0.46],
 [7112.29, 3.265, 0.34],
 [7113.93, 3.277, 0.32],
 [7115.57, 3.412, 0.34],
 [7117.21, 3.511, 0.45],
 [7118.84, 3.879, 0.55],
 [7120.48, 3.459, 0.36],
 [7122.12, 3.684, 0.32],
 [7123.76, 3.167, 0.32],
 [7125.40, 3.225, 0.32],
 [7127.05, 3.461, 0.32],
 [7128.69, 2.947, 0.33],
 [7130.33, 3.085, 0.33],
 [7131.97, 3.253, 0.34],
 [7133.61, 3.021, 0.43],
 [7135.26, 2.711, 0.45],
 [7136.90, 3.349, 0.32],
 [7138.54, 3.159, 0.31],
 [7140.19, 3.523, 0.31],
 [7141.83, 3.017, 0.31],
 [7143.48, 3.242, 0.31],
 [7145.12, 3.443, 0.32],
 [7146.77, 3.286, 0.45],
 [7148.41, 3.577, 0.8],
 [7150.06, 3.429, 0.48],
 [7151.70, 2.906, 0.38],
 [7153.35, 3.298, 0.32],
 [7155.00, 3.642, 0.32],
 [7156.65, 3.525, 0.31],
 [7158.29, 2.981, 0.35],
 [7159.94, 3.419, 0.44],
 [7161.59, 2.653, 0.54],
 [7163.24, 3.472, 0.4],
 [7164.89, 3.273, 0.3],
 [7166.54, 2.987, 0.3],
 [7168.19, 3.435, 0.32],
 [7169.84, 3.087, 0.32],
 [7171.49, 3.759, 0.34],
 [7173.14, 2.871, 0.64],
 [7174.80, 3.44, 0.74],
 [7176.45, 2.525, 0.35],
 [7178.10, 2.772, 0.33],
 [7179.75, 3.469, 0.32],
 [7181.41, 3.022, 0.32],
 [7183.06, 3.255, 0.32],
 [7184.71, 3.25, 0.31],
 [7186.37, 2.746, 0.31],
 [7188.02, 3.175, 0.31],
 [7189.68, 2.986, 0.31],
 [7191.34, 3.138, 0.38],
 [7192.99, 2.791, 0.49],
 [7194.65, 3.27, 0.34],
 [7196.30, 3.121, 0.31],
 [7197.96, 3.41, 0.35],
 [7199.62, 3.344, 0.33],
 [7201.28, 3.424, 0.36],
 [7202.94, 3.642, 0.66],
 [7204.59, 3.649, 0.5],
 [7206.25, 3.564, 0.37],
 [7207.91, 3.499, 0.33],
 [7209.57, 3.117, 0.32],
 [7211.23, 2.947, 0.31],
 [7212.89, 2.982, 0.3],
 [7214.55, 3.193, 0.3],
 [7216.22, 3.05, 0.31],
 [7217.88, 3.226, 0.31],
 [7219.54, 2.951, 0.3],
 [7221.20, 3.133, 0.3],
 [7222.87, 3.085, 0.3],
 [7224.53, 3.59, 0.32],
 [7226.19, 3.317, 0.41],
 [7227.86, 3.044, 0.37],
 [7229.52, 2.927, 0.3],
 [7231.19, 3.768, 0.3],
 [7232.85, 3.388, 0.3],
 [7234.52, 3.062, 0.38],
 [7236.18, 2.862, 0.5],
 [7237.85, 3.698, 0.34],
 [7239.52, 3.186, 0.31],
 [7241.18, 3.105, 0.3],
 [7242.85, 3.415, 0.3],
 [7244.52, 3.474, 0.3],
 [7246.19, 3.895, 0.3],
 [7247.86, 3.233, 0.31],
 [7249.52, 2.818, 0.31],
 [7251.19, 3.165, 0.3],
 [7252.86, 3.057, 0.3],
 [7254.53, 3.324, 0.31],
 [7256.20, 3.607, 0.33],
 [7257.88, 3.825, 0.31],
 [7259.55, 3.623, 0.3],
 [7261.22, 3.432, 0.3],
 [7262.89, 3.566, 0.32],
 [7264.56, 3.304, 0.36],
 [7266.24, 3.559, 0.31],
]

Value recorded 1.0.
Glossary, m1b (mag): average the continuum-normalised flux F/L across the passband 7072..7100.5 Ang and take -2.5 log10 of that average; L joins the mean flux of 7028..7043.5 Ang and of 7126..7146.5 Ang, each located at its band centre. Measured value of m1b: 0.02 mag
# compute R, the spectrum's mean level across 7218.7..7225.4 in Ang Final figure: 3.19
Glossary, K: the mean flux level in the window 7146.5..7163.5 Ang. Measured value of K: 3.28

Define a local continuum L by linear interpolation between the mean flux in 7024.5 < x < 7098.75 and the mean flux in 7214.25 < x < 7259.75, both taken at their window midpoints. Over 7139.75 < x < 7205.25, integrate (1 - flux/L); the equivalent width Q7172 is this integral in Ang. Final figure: 1.81 Ang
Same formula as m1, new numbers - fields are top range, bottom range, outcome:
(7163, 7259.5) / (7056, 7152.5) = 1.00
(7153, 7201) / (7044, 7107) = 0.98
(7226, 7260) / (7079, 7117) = 1.02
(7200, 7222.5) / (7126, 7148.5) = 1.04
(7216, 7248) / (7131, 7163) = 1.04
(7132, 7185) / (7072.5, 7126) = 0.96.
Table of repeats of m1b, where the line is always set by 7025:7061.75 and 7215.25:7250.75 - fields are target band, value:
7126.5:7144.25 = 0.06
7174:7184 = 0.07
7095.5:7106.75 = -0.05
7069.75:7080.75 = -0.05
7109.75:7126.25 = -0.03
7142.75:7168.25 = 0.01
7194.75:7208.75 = -0.06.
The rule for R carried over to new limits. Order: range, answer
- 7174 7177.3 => 2.98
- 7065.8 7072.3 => 3.65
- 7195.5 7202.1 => 3.32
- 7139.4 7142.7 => 3.27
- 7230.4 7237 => 3.27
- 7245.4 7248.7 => 3.56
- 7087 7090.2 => 2.93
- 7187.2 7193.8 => 3.02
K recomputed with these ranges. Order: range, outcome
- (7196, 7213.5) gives 3.35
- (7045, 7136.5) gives 3.34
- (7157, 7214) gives 3.19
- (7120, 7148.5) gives 3.25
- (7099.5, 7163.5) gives 3.33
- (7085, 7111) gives 3.4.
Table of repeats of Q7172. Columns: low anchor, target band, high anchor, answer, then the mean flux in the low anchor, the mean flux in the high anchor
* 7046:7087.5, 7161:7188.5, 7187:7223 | 0.9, 3.33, 3.21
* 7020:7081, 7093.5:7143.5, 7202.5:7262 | 0.4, 3.42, 3.3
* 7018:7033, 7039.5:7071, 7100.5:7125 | 1.1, 3.49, 3.49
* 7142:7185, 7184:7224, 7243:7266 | 1.4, 3.23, 3.41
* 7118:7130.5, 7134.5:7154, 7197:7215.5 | 0.7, 3.38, 3.34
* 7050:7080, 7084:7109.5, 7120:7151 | -0.8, 3.31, 3.26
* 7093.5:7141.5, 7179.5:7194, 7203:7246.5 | 1.0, 3.36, 3.27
